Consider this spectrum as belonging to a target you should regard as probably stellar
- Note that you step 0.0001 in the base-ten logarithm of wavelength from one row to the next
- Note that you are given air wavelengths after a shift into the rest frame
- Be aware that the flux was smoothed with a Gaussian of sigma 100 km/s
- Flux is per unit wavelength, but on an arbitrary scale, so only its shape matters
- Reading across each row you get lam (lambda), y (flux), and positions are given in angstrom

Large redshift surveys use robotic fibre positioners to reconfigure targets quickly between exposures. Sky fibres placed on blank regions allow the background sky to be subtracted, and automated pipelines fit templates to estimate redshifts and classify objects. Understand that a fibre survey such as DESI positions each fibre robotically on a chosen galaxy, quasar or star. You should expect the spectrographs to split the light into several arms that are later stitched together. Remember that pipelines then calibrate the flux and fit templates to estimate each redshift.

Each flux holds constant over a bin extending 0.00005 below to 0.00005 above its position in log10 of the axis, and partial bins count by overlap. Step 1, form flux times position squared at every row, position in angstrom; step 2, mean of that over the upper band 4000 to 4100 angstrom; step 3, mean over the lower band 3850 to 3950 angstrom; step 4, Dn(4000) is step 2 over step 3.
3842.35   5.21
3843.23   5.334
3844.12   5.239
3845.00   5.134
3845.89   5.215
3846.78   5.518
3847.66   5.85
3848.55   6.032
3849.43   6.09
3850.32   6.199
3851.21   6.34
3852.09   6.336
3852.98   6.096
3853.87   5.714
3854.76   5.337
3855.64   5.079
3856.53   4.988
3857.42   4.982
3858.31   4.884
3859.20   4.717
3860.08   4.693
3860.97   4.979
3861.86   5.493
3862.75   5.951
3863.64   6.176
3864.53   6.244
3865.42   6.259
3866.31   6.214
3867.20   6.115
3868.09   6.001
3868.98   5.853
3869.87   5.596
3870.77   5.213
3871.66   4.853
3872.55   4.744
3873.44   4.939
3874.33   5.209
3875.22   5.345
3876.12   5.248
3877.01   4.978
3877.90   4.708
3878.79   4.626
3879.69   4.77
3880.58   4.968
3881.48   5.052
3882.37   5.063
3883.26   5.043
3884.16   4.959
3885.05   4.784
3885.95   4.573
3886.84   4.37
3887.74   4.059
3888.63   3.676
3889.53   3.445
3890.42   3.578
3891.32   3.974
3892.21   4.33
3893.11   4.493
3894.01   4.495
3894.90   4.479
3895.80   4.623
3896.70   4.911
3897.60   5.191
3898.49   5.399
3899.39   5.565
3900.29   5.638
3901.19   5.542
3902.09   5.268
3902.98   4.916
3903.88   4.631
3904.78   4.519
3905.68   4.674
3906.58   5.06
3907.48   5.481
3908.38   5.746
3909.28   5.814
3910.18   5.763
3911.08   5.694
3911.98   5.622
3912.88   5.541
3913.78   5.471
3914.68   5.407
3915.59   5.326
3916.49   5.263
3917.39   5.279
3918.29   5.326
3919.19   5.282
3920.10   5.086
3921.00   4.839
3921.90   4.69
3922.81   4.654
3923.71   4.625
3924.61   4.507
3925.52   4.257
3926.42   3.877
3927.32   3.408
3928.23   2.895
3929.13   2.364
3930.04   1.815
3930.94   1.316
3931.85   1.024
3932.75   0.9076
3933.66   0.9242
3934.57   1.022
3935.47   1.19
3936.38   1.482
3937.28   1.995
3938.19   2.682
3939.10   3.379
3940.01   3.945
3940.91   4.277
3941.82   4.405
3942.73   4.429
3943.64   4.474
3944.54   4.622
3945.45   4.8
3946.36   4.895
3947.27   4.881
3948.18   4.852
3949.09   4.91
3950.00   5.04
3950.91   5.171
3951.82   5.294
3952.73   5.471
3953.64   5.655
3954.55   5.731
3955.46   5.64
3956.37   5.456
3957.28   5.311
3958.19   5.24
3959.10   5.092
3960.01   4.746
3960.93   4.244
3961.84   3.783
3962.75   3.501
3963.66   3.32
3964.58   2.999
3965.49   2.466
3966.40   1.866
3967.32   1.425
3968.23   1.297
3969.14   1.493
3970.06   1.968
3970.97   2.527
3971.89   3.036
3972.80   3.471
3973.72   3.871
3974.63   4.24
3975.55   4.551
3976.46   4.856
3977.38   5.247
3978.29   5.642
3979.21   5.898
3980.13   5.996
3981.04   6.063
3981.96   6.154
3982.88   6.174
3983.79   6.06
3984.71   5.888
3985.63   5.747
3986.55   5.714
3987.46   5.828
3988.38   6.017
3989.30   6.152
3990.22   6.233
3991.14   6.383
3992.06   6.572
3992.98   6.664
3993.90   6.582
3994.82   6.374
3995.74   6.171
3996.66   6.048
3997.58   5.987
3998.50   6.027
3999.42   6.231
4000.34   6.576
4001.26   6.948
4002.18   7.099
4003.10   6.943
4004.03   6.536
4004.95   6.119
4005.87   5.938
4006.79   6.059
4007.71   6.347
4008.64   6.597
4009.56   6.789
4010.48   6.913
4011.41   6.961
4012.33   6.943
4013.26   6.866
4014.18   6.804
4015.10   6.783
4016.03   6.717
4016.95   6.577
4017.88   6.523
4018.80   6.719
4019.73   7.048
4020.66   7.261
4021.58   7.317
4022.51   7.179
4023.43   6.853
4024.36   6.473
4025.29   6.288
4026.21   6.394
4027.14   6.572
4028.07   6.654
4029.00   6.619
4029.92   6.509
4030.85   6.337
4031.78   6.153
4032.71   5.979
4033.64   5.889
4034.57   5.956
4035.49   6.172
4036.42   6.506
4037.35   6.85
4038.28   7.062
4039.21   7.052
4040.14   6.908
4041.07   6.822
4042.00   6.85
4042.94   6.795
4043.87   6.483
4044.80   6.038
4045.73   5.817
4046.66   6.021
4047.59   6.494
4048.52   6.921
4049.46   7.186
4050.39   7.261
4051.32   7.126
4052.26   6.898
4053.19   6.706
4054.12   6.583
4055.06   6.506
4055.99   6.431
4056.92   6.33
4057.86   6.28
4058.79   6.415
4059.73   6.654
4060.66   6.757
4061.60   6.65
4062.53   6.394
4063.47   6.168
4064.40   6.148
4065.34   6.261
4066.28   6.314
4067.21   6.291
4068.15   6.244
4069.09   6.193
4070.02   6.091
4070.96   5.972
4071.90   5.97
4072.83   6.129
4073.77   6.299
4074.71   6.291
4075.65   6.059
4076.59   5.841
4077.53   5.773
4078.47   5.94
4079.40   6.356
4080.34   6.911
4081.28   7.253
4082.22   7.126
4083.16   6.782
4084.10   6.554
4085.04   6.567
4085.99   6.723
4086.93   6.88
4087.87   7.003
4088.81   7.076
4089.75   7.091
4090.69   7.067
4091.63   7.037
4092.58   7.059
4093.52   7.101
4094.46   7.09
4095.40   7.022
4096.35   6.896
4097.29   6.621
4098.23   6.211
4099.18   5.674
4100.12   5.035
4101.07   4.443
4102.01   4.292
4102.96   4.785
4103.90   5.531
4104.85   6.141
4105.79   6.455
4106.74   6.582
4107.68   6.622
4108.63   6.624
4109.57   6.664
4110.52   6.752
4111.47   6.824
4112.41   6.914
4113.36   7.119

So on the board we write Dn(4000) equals 1.5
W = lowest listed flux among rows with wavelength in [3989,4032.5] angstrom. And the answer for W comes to 5.938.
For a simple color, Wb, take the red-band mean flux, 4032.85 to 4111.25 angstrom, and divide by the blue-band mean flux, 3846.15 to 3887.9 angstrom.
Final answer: 1.20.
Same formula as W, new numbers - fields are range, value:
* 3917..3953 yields 0.9076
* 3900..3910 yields 4.519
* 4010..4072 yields 5.817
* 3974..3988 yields 4.24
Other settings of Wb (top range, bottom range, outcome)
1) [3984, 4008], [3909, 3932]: 1.41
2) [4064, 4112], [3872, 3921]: 1.28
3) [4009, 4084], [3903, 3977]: 1.61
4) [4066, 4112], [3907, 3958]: 1.49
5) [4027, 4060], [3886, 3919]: 1.32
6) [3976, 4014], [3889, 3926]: 1.26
